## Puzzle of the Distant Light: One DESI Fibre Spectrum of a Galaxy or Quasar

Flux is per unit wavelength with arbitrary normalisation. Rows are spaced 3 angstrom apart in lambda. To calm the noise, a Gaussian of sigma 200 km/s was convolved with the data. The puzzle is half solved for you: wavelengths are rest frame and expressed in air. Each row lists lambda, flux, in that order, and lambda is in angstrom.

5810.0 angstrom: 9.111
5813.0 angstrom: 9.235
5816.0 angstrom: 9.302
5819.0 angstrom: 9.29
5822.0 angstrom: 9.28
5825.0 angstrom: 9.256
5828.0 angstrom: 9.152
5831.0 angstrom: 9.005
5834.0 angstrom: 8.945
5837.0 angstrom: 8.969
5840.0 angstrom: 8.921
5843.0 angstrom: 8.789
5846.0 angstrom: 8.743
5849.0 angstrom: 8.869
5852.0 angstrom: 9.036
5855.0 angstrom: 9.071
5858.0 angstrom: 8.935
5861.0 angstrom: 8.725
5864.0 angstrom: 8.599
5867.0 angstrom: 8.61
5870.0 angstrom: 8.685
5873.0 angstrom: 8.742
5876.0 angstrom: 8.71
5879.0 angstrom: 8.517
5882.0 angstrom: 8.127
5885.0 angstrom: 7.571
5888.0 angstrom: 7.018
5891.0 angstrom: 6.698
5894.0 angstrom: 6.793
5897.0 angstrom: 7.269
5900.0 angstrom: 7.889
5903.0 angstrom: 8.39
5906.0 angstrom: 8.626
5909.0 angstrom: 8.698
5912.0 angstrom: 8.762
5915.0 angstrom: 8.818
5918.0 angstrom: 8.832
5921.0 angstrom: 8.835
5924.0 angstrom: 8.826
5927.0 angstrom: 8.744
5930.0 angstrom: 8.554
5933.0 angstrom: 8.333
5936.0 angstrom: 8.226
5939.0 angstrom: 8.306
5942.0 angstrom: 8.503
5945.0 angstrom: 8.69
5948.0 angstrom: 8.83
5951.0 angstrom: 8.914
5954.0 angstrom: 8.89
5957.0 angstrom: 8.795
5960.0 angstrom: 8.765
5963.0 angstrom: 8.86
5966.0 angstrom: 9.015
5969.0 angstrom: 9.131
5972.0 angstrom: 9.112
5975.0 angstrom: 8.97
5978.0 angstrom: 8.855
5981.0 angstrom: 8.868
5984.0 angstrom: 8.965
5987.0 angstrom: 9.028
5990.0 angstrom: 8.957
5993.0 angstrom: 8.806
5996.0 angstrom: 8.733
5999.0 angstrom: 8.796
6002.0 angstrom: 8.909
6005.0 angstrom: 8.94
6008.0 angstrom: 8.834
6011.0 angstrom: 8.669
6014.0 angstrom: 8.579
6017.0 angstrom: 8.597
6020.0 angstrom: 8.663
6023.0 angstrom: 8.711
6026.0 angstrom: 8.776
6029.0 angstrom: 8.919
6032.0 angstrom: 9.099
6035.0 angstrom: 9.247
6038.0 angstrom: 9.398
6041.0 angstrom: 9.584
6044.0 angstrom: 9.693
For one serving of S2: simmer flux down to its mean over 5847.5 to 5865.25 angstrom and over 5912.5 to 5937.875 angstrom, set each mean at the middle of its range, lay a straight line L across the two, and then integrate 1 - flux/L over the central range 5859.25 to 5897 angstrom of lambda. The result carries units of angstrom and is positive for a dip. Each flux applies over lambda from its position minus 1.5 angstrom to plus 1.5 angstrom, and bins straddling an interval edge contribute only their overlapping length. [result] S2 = 3.3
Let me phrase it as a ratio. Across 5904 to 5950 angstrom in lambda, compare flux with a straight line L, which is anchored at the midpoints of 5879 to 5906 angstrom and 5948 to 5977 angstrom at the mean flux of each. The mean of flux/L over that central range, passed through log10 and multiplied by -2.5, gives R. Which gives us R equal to -0.05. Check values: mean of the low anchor 7.59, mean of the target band 8.64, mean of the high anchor 8.93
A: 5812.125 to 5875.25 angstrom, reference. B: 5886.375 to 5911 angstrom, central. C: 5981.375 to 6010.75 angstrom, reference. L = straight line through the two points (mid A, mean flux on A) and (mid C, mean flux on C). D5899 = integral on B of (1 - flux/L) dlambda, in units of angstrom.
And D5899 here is 3.4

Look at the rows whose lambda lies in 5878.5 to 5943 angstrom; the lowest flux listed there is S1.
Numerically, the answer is 6.698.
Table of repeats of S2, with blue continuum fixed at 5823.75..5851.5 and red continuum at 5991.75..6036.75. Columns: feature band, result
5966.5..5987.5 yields -0.33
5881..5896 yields 2.87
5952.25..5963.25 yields 0.05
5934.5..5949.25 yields 0.62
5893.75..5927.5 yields 1.83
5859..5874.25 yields 0.44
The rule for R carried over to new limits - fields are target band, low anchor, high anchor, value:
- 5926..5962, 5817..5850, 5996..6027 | 0.03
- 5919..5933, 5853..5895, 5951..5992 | -0.01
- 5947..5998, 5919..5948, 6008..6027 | -0.04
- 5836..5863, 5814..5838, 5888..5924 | 0.00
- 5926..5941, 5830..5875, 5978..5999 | 0.06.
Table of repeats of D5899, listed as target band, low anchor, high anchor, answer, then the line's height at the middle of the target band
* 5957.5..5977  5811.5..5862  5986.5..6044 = 0.0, 8.96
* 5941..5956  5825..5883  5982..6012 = 0.1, 8.85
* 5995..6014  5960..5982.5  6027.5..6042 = 0.6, 9.11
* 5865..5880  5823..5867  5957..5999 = 0.4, 8.92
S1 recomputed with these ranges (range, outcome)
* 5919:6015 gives 8.226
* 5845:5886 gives 7.571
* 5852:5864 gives 8.599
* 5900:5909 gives 7.889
